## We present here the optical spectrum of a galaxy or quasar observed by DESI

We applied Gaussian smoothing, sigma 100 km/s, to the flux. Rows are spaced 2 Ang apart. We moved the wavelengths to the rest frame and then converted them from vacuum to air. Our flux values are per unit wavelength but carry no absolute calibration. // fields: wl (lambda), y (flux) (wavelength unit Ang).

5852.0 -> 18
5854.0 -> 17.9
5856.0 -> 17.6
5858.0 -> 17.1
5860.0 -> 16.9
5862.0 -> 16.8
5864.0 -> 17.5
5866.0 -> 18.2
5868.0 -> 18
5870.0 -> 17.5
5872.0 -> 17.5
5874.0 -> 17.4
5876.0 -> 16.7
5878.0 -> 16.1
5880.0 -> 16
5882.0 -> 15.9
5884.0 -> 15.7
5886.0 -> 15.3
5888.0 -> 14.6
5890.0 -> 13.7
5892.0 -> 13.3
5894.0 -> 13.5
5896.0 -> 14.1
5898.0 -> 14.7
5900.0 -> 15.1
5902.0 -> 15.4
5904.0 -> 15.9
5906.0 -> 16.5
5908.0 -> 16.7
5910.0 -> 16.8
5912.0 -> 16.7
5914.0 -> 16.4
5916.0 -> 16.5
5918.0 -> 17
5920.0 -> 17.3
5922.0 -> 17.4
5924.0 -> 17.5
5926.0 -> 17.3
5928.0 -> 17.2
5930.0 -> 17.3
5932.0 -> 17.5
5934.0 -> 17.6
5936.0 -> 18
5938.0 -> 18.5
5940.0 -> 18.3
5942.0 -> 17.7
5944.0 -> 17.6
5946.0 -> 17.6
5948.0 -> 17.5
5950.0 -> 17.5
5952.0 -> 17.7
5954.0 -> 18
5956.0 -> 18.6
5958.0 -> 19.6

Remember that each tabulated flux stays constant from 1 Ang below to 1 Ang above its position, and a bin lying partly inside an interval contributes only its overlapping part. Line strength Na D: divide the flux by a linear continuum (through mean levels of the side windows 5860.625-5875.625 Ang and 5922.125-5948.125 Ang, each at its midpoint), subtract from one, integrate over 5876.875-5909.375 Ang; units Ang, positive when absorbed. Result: 4.4 Ang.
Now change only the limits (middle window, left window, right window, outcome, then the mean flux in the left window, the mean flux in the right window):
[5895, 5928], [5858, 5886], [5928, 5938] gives 2.0 Ang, 16.9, 17.6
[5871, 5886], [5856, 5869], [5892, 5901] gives -0.4 Ang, 17.4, 14.2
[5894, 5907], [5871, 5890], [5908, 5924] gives 1.1 Ang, 16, 16.9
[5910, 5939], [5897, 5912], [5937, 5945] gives -0.4 Ang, 15.9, 18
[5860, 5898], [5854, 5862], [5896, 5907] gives 0.9 Ang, 17.2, 15.4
